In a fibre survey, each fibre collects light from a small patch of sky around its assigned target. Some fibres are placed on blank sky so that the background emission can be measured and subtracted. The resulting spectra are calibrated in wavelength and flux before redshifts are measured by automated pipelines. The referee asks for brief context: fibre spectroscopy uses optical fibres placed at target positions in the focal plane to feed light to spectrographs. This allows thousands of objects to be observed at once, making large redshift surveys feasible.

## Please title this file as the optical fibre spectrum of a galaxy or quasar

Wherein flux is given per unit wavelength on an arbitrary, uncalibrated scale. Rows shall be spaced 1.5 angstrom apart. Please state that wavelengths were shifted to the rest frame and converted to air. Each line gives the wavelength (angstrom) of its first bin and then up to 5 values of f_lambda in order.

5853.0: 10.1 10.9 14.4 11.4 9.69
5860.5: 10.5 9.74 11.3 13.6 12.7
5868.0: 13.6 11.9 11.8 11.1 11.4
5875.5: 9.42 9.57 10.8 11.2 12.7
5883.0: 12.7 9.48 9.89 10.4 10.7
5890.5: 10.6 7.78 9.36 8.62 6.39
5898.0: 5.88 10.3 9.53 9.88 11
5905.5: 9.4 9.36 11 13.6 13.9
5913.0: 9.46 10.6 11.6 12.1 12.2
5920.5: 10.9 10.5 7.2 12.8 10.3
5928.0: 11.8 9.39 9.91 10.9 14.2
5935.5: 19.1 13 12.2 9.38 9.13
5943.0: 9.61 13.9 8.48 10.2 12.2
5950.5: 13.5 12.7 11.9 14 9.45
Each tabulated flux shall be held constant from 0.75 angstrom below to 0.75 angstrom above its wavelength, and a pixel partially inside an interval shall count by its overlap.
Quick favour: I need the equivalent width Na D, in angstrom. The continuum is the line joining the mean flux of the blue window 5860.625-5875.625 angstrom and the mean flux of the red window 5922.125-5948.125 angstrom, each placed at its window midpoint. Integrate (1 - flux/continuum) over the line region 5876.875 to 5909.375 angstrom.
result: 4.7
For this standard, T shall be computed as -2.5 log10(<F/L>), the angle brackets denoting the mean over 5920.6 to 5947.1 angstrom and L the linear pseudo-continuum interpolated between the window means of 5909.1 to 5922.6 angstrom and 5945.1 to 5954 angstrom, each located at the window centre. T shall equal 0.03 mag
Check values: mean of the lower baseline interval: 11.7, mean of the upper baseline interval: 11.5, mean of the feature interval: 11.3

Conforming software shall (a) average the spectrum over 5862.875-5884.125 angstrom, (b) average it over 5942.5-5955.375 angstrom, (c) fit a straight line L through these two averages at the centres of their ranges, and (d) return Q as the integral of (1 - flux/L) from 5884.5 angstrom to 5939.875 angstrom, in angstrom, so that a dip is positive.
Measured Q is 5.0 angstrom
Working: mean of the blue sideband 11.7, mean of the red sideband 11.8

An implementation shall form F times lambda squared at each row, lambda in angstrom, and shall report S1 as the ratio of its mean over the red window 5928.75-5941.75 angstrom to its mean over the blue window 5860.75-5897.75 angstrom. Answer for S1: 1.2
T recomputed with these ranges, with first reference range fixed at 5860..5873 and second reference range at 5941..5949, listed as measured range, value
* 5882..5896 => 0.155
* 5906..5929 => -0.015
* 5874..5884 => 0.055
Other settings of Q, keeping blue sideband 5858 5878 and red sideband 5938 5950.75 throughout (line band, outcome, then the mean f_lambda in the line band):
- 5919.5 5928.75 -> 0.27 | 10.6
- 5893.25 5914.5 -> 2.26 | 9.87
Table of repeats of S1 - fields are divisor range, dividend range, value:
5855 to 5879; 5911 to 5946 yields 1.02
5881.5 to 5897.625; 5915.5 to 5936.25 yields 1.22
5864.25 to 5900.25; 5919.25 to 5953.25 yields 1.11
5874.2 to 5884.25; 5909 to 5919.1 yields 1.09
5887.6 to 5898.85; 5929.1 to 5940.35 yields 1.47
